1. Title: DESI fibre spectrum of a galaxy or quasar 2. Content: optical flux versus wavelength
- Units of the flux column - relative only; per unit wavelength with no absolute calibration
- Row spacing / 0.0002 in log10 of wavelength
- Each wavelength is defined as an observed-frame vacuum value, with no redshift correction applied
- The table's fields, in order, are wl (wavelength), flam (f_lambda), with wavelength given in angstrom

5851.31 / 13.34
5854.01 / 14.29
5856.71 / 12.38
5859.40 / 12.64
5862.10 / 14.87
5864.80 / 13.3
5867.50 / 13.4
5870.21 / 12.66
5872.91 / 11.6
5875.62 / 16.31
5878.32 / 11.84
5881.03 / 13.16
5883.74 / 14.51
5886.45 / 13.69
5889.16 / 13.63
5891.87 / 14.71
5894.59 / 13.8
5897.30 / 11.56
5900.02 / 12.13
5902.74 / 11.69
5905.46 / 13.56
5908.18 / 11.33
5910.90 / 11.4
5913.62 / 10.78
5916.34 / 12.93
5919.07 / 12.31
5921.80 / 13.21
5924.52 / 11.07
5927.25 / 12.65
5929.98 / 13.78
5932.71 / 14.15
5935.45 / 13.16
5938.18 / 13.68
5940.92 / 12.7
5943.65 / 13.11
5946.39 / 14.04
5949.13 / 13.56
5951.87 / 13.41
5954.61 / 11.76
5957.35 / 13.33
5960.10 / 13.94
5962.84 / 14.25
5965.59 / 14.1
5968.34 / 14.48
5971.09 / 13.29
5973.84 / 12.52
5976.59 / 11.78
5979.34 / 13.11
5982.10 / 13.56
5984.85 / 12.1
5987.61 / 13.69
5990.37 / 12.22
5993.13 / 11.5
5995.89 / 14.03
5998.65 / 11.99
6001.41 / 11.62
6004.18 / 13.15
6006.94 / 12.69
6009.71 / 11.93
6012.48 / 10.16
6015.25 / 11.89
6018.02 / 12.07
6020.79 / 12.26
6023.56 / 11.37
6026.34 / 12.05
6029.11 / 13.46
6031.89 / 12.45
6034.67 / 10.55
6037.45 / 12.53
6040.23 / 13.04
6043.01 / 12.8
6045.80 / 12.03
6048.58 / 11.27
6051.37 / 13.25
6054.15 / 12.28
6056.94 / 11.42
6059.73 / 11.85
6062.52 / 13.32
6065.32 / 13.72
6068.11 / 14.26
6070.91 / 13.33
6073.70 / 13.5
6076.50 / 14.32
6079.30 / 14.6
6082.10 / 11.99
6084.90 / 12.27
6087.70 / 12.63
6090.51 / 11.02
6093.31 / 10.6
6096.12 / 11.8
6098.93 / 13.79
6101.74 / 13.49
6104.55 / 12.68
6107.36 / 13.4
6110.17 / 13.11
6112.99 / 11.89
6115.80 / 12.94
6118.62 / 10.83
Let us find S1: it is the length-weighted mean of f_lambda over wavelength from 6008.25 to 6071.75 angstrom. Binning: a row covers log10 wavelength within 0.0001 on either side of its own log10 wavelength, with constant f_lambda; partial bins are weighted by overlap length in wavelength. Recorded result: 12.3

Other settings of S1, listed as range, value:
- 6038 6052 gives 12.4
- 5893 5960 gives 12.7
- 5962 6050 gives 12.5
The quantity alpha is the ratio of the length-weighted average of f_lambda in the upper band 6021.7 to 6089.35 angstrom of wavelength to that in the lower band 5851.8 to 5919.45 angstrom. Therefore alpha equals 0.98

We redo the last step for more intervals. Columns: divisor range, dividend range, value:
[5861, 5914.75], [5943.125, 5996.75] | 1.01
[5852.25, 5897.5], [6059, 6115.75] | 0.96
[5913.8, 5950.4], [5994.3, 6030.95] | 0.94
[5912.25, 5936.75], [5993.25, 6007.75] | 0.99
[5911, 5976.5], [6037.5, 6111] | 0.98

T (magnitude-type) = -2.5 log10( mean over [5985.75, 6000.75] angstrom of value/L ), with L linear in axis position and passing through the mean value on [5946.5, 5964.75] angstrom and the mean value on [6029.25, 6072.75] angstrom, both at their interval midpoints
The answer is 0.04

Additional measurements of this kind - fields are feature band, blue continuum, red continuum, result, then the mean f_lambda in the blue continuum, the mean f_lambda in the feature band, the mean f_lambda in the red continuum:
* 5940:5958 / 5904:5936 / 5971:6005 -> -0.05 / 12.5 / 13.1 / 12.6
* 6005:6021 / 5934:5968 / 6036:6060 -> 0.08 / 13.5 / 11.9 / 12.3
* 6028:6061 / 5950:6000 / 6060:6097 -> 0.06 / 13.1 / 12.2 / 12.9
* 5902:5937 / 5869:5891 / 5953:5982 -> 0.07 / 13.5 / 12.5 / 13.3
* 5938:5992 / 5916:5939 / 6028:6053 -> -0.04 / 13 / 13.2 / 12.4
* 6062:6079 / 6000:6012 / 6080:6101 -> -0.14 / 12.2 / 13.8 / 12.1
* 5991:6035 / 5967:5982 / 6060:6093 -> 0.08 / 13.1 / 12.1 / 13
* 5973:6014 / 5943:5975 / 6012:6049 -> 0.04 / 13.5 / 12.4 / 12.1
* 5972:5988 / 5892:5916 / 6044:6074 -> -0.03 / 12.2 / 12.8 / 12.7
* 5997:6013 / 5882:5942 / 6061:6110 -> 0.07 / 12.8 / 12.1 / 13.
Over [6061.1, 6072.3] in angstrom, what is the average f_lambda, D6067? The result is 13.6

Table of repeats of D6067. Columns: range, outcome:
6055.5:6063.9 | 12.2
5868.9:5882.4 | 13.1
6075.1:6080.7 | 14.5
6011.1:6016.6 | 11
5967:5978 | 13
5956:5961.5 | 13.6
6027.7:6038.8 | 12.2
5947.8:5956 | 12.9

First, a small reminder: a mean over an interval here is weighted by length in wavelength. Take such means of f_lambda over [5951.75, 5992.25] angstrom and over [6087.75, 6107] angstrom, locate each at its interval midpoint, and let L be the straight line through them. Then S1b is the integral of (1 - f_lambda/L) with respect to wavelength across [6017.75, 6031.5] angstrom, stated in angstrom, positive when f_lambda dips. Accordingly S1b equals 0.56 angstrom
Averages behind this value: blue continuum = 13.1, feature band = 12.3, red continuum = 12.3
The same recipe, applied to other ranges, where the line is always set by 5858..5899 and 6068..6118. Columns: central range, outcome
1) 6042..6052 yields 0.53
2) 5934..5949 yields -0.13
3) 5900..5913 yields 1.37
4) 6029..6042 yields 0.66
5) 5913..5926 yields 1.15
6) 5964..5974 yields -0.44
